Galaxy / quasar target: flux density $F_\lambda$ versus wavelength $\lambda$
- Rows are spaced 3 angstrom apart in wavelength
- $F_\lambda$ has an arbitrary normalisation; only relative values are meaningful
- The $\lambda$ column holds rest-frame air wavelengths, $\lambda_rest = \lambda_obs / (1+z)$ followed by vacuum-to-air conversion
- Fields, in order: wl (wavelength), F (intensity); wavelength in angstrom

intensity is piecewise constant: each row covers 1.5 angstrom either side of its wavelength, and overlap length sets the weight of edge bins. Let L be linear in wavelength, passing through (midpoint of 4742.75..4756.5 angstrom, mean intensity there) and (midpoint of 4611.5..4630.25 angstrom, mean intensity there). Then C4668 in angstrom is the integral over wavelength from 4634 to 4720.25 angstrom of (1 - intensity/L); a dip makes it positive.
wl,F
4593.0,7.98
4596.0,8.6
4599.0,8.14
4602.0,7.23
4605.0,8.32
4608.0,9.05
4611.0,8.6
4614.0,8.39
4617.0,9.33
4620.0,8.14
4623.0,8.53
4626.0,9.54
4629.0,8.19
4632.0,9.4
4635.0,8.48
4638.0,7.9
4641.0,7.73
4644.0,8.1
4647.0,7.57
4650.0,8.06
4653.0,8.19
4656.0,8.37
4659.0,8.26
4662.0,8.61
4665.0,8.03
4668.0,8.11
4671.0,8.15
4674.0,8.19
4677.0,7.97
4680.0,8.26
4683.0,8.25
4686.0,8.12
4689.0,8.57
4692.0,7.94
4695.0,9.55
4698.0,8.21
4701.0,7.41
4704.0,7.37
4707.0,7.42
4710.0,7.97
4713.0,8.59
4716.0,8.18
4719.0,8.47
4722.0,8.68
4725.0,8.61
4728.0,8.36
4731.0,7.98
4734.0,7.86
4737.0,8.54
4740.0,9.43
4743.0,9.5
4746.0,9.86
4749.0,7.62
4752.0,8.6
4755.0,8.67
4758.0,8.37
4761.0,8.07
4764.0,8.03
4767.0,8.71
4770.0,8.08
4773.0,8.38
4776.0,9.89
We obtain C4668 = 5.9 angstrom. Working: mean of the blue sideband 8.69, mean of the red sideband 8.79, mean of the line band 8.14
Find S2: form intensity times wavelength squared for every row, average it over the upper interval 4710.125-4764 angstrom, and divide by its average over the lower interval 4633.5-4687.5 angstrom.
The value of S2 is 1.08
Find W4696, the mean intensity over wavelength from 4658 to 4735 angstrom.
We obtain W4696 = 8.2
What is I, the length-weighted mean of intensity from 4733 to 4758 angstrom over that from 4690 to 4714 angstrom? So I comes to 1.09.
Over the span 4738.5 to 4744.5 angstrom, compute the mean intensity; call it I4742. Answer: 9.46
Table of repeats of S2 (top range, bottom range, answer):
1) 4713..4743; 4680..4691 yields 1.05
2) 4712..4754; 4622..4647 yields 1.06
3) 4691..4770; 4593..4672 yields 1.05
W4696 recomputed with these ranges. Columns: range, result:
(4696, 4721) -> 8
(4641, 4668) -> 8.12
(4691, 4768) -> 8.39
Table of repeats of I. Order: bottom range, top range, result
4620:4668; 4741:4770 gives 1.03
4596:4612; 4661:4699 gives 1.00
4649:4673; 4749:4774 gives 1.01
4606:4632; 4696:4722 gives 0.92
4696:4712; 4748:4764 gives 1.06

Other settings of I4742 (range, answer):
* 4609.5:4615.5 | 8.49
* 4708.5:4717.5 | 8.25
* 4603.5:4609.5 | 8.69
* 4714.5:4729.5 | 8.46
